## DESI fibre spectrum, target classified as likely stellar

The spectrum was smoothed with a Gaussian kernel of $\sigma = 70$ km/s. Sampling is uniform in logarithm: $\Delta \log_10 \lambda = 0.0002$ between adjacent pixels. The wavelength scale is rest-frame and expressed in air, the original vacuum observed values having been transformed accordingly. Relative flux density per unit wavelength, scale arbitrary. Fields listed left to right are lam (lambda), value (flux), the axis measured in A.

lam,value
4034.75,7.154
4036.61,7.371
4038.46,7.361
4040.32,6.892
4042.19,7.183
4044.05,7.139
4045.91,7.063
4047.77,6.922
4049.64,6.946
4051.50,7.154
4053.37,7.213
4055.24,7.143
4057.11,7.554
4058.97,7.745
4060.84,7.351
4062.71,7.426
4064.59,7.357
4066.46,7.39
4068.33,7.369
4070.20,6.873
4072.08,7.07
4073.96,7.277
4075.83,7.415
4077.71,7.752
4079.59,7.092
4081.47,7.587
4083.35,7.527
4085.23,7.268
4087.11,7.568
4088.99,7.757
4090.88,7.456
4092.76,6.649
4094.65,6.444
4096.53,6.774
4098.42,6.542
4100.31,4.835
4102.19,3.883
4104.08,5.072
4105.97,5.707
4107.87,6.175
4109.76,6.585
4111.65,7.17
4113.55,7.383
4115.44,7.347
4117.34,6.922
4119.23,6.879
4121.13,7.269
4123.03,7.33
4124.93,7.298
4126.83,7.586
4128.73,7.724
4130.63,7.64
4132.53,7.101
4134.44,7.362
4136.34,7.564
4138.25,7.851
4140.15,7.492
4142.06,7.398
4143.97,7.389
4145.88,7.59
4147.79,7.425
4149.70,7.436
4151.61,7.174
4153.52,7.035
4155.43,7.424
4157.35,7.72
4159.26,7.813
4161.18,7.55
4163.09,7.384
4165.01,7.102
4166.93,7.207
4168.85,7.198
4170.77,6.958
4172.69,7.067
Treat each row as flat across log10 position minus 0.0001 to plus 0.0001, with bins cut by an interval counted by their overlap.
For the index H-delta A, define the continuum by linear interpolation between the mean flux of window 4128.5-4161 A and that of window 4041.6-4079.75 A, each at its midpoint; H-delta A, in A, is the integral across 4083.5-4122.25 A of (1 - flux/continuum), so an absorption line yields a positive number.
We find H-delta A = 4.0 A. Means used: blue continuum 7.26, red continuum 7.47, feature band 6.61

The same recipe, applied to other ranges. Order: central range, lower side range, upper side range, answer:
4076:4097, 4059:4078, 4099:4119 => -1.5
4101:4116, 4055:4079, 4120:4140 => 2.7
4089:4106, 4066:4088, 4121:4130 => 3.1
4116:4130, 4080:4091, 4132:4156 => 0.3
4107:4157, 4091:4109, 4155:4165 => -4.1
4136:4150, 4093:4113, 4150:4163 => -0.9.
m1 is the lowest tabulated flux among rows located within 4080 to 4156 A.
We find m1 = 3.883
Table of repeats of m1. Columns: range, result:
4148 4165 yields 7.035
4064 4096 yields 6.444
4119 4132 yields 6.879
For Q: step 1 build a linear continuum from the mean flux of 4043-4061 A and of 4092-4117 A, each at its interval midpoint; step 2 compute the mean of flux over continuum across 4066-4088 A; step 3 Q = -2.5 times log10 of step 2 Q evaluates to -0.09 mag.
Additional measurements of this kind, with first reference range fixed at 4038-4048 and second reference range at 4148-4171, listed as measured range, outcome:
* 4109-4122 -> 0.03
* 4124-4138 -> -0.03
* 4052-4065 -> -0.04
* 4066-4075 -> -0.01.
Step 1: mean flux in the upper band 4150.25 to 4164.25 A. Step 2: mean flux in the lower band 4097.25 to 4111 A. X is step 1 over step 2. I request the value 1.3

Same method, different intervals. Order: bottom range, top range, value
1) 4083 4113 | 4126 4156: 1.15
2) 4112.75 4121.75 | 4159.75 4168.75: 1.02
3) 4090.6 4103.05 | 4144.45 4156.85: 1.22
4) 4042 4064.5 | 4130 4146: 1.03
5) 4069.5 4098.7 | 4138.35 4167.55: 1.03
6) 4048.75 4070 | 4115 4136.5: 1.00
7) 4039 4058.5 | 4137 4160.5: 1.05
